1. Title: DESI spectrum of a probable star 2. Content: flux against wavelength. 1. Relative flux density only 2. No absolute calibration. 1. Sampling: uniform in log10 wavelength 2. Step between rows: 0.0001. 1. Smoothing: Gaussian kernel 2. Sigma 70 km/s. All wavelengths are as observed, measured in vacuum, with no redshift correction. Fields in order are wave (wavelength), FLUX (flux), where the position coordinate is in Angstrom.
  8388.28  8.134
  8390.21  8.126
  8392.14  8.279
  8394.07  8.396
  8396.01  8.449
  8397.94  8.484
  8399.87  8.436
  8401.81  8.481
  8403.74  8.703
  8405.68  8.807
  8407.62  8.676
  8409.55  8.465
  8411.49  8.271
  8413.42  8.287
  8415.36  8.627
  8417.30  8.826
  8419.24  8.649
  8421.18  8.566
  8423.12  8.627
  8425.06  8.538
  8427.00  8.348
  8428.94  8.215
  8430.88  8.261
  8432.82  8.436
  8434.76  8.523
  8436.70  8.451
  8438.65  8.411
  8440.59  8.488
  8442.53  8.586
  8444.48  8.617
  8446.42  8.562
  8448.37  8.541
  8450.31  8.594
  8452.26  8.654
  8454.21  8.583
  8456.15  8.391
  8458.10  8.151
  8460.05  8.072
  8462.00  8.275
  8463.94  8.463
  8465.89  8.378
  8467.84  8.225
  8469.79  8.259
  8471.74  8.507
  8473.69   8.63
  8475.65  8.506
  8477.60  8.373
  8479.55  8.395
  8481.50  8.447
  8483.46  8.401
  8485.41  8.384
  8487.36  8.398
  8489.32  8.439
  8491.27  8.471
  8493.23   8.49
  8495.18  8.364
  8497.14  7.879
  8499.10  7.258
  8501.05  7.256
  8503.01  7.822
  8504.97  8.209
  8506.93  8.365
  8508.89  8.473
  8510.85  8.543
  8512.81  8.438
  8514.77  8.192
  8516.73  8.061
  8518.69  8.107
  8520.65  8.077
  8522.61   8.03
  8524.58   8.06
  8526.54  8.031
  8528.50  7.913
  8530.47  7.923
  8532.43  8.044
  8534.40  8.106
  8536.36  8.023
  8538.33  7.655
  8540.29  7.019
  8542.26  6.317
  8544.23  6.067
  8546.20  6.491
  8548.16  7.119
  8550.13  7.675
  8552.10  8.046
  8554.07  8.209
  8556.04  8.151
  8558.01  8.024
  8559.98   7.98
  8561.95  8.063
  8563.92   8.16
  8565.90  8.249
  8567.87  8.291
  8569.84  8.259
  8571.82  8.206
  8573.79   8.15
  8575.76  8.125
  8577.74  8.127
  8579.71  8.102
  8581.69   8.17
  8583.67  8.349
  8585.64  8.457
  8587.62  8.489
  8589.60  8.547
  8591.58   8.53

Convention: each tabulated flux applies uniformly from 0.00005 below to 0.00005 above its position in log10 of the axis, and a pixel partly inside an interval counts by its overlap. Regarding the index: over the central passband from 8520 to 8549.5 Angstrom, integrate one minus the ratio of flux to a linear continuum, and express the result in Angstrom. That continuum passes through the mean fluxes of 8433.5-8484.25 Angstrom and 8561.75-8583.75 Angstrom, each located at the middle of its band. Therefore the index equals 2.7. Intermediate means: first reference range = 8.44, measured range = 7.52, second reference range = 8.18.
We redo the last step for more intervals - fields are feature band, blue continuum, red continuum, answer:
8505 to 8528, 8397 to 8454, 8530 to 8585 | -0.47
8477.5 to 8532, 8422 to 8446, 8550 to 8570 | 0.66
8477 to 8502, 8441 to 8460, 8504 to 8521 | 0.50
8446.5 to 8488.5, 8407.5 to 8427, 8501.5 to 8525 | -0.33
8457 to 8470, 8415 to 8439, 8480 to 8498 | 0.24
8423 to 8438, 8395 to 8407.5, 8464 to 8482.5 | 0.15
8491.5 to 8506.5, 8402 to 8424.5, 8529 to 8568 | 0.12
